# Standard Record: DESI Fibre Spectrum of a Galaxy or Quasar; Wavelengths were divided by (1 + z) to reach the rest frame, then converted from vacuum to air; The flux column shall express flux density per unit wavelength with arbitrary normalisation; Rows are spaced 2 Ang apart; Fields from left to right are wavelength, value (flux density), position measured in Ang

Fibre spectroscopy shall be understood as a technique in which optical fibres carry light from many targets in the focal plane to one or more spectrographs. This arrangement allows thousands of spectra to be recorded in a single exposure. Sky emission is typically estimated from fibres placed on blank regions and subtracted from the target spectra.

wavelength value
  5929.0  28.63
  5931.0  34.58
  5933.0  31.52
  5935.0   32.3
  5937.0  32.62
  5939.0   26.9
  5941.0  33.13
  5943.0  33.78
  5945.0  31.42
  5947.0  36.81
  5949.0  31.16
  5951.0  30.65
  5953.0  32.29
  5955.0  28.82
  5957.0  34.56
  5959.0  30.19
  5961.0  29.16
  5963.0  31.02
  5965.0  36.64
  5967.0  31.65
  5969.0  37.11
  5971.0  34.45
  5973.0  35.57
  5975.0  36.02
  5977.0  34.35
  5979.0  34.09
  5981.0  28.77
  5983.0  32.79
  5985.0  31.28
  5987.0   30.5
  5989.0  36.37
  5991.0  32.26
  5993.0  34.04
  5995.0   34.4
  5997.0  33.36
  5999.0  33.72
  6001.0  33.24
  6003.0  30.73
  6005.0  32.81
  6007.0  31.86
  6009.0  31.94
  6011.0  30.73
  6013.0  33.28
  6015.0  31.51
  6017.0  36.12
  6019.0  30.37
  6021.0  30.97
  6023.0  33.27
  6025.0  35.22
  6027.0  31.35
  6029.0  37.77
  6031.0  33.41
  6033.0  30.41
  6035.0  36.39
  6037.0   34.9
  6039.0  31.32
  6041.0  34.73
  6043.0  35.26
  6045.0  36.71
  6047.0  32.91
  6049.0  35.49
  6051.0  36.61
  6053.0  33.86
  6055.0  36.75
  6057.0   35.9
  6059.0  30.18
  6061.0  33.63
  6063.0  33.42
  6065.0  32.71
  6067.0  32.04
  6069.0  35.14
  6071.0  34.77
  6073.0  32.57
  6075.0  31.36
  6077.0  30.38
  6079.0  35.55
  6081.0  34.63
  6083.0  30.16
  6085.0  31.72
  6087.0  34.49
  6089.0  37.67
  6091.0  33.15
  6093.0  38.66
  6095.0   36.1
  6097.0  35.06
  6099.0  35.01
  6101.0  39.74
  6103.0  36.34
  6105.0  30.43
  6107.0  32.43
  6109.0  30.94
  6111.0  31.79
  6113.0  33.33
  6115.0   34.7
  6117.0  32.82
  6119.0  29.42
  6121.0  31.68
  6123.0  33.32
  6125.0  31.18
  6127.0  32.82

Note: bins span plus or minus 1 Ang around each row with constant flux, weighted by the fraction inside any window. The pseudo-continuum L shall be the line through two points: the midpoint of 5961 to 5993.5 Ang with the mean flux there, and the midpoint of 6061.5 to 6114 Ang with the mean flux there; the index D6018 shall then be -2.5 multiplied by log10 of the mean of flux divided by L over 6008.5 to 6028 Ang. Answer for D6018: 0.04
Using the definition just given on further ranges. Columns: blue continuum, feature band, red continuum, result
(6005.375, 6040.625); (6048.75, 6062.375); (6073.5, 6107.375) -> -0.029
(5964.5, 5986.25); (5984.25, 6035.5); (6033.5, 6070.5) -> 0.034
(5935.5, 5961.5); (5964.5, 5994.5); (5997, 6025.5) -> -0.052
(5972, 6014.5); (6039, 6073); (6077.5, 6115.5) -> -0.016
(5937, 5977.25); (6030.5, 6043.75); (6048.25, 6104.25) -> 0.003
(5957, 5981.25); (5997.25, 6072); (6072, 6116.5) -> 0.004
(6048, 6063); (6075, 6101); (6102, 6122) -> -0.038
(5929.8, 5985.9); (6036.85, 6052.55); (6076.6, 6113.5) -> -0.035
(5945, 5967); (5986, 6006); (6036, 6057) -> 0.006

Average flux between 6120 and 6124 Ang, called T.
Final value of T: 32.5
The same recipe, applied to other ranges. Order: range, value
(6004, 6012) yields 31.8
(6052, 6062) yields 34.1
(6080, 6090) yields 33.7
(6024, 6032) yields 34.4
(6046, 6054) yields 34.7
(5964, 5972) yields 35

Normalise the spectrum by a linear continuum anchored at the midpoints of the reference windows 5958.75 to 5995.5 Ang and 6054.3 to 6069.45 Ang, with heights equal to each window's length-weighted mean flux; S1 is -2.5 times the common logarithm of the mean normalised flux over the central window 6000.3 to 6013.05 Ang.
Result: 0.05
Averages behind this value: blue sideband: 33.2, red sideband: 33.6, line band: 32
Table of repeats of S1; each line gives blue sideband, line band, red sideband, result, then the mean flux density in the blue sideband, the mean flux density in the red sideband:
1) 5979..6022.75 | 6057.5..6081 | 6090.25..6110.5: 0.03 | 32.5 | 34.7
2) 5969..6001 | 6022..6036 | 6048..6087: -0.01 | 33.6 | 33.5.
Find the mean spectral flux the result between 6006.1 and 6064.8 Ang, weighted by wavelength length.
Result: 33.7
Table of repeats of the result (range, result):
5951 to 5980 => 33.2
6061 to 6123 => 33.6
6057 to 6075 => 33.1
